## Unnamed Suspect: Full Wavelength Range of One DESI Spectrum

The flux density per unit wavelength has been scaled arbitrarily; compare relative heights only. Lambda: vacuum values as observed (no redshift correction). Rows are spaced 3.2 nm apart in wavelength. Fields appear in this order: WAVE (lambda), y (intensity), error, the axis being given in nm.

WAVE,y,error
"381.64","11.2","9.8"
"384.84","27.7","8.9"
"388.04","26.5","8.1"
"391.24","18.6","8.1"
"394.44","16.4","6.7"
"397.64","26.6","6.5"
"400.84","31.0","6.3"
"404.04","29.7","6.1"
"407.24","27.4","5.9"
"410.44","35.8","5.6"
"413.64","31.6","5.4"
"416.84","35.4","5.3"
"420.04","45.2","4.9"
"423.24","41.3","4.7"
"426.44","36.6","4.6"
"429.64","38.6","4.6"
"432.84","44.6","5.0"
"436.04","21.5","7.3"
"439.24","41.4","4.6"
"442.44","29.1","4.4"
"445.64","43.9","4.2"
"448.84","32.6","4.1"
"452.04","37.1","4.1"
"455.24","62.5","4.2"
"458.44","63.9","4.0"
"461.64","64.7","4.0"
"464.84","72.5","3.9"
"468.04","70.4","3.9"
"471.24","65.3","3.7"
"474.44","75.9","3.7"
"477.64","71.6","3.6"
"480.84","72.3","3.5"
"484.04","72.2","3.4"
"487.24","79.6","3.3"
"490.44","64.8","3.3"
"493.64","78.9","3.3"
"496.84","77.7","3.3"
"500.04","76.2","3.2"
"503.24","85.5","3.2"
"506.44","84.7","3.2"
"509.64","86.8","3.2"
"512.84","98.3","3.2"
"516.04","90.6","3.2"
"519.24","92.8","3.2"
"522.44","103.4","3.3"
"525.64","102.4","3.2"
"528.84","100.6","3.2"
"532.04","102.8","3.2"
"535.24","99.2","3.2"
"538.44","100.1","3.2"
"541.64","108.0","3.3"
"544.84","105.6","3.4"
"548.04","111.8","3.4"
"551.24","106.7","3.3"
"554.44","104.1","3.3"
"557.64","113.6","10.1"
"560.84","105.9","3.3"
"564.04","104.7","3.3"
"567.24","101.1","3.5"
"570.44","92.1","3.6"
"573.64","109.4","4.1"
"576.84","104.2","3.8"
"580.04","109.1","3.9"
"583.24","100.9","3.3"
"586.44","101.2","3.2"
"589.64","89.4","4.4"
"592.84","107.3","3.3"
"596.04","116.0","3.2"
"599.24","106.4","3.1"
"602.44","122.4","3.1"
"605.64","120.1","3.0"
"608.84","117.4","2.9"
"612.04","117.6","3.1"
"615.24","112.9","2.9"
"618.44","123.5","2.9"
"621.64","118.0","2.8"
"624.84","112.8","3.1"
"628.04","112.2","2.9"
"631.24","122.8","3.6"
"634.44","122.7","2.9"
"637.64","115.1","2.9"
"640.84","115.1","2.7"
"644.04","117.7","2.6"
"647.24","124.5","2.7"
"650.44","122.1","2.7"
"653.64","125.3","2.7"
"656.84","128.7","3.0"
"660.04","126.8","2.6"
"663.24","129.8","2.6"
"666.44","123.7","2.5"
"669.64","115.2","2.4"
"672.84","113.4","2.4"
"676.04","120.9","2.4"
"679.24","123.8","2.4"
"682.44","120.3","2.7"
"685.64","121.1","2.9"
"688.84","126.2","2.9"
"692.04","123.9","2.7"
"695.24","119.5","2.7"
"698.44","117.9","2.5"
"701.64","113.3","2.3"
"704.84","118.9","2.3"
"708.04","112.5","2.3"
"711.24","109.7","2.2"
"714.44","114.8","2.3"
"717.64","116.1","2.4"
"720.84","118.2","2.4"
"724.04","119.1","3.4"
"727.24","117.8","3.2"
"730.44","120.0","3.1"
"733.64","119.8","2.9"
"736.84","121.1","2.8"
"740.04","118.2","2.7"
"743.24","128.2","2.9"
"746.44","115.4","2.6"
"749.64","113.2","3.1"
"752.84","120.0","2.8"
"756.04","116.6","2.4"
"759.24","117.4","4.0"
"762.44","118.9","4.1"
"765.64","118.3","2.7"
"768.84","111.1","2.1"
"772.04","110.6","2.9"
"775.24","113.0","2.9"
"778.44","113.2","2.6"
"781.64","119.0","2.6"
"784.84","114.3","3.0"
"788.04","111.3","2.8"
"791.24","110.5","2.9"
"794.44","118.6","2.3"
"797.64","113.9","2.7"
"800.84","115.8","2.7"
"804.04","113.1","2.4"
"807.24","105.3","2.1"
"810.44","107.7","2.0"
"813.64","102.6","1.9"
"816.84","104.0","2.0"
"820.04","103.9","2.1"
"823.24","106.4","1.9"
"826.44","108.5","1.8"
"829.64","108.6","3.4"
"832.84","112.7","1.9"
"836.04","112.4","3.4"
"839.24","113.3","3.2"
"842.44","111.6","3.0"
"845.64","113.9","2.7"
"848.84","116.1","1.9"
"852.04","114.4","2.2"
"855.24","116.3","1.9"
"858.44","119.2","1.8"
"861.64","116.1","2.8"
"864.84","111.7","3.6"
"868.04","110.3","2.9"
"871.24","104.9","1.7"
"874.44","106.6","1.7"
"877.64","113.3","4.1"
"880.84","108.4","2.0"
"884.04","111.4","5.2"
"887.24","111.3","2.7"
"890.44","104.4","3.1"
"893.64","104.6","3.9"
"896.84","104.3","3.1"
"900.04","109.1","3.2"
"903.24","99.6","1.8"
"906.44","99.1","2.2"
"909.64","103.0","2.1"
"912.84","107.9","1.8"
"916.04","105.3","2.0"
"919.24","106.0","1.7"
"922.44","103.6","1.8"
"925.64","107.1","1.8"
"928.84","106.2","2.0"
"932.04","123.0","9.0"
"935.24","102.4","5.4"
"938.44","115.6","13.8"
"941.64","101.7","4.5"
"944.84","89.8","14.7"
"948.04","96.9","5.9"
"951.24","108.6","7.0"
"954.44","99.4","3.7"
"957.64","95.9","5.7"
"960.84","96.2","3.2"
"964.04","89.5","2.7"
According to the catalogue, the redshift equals 0.14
